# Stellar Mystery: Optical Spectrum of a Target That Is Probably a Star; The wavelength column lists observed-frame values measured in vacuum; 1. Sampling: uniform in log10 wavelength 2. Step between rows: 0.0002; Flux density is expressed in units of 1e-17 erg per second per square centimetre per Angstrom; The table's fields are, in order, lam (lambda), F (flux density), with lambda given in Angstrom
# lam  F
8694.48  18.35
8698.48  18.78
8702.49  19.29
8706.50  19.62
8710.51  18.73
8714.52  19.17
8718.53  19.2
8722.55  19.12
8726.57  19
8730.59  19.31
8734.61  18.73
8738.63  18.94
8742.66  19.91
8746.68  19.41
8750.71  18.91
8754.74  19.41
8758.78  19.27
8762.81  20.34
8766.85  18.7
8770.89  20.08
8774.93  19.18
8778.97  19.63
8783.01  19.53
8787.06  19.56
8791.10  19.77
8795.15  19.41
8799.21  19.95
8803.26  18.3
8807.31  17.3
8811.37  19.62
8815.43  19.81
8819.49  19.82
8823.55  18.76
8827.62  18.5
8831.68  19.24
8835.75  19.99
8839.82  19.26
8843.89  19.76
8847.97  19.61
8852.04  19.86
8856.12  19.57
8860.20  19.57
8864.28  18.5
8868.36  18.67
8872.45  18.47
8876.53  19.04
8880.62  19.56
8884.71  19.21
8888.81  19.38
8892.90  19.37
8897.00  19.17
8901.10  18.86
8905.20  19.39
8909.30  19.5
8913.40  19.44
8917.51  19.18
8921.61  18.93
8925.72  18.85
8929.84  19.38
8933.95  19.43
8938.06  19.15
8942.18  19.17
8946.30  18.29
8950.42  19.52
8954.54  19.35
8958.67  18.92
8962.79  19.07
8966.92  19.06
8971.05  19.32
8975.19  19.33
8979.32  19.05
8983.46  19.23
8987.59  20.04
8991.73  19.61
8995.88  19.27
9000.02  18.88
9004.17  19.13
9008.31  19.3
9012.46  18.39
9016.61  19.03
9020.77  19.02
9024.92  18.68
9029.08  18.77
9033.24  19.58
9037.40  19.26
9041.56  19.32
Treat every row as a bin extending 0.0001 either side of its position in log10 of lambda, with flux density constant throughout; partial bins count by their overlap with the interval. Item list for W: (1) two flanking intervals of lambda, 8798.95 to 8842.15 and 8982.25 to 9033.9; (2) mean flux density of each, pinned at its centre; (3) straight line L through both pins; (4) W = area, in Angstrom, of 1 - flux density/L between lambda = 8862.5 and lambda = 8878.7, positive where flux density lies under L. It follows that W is 0.4 Angstrom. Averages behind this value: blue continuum 19.1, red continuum 19.1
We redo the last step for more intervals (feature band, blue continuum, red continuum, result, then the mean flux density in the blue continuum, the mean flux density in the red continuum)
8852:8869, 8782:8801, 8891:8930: 0.2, 19.6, 19.2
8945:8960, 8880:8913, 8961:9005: 0.2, 19.3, 19.3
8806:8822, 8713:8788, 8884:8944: 0.1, 19.3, 19.2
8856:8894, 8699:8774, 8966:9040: 0.2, 19.3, 19.2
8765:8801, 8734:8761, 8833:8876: -0.5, 19.3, 19.3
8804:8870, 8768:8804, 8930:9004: 0.7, 19.5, 19.2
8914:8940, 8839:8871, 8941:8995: 0.1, 19.3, 19.2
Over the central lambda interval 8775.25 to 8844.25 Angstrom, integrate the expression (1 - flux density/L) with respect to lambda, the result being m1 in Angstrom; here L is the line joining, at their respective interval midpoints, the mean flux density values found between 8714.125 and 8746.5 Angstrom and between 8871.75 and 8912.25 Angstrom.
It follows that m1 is -0.3 Angstrom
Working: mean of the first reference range 19.2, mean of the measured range 19.3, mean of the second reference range 19.2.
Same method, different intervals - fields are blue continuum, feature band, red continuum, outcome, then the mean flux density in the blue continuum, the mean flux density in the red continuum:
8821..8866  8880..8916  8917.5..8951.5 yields -0.23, 19.3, 19.1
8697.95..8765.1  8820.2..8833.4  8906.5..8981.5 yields 0.20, 19.3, 19.2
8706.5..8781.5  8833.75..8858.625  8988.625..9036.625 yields -0.59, 19.3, 19.1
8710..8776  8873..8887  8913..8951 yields -0.03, 19.3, 19.1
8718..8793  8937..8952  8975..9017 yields 0.18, 19.4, 19.2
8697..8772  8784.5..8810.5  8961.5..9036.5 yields 0.20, 19.3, 19.2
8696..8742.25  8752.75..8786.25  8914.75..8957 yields -0.72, 19.1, 19.1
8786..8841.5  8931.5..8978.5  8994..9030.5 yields -0.29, 19.2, 18.9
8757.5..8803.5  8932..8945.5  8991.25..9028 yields 0.00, 19.5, 19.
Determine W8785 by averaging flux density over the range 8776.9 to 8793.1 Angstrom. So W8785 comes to 19.6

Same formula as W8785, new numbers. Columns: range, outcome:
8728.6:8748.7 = 19.3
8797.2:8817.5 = 19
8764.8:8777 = 19.3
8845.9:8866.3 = 19.4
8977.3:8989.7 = 19.4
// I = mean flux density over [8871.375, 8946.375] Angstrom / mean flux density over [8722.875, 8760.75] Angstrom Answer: 1.0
